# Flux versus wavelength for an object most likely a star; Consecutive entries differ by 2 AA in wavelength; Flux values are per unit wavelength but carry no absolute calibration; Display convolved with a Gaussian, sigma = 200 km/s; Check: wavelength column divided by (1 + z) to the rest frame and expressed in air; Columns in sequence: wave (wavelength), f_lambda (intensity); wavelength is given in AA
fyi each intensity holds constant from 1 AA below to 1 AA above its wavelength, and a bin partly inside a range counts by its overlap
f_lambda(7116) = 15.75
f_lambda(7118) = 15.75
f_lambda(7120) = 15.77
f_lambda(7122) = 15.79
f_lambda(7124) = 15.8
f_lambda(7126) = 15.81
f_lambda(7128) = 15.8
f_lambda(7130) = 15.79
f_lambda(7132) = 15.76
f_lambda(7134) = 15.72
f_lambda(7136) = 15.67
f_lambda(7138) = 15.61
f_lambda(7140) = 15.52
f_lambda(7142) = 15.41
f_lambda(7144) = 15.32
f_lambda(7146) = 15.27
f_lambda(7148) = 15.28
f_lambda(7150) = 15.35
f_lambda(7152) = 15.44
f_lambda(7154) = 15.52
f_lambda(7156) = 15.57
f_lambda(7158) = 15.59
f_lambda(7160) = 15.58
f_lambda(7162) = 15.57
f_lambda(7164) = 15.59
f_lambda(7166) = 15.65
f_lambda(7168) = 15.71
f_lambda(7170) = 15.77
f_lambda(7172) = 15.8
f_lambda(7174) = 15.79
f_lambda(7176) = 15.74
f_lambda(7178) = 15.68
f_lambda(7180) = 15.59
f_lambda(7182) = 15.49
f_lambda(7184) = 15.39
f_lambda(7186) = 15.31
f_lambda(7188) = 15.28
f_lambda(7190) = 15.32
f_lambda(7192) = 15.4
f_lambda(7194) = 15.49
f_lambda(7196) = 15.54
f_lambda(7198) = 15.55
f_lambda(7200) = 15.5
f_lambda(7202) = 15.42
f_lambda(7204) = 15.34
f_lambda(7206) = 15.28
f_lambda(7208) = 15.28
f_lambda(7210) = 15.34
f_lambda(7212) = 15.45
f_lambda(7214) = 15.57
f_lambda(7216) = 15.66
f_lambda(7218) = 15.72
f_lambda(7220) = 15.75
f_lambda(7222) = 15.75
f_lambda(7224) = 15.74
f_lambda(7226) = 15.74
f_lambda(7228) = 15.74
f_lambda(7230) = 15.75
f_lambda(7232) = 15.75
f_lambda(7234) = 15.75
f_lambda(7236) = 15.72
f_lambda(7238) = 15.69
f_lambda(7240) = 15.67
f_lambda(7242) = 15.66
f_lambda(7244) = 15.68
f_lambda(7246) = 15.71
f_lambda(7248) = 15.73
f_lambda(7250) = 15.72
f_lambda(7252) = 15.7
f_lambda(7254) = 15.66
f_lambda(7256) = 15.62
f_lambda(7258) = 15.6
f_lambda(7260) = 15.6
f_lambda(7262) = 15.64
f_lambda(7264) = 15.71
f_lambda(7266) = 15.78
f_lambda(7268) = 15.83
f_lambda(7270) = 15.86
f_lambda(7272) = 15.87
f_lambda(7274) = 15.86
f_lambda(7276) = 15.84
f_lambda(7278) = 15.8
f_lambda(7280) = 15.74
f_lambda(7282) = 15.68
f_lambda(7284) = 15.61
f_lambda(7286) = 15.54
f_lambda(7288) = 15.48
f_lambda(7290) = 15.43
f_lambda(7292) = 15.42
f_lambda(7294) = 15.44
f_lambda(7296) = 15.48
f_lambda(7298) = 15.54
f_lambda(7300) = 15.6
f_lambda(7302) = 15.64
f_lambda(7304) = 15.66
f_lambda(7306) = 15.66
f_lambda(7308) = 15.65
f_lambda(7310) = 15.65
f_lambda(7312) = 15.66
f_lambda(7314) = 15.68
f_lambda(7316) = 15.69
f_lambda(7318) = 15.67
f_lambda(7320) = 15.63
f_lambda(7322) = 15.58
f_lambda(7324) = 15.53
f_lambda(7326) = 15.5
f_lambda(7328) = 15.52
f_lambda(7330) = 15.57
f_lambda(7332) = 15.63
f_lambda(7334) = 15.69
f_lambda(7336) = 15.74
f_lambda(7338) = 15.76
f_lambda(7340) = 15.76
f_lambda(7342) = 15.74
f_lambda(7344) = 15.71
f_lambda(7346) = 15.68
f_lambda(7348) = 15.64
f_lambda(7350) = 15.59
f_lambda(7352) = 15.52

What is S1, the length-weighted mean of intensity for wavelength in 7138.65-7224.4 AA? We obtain 15.5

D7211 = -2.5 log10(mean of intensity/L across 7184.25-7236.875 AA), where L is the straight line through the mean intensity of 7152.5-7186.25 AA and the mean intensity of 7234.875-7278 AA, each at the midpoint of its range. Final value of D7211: 0.009 mag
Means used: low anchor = 15.6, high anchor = 15.7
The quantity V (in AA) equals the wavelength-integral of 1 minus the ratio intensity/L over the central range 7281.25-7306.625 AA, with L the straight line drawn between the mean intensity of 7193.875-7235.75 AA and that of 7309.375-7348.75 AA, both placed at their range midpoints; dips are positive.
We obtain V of 0.1 AA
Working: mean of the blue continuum 15.6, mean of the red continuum 15.7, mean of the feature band 15.5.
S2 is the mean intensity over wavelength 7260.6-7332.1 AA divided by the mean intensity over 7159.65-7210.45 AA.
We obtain 1.01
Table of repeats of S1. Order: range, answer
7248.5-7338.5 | 15.6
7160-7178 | 15.7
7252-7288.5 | 15.7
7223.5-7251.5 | 15.7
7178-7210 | 15.4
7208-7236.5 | 15.7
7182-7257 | 15.6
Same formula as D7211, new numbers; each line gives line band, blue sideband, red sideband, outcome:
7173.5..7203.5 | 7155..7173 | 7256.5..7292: 0.01 mag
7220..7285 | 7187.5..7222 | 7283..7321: -0.01 mag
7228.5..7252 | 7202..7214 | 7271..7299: -0.02 mag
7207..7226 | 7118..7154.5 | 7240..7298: 0.00 mag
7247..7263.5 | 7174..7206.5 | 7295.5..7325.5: -0.01 mag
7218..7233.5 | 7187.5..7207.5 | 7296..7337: -0.02 mag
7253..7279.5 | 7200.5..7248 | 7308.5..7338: -0.01 mag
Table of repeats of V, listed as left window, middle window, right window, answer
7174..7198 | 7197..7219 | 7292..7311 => 0.1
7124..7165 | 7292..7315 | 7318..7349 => 0.1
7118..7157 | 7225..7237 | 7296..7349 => -0.1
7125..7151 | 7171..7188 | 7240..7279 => 0.0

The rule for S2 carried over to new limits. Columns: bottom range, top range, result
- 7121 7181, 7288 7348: 1.00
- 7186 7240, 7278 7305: 1.00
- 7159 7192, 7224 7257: 1.01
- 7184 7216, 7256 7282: 1.02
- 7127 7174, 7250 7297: 1.01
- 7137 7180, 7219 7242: 1.01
